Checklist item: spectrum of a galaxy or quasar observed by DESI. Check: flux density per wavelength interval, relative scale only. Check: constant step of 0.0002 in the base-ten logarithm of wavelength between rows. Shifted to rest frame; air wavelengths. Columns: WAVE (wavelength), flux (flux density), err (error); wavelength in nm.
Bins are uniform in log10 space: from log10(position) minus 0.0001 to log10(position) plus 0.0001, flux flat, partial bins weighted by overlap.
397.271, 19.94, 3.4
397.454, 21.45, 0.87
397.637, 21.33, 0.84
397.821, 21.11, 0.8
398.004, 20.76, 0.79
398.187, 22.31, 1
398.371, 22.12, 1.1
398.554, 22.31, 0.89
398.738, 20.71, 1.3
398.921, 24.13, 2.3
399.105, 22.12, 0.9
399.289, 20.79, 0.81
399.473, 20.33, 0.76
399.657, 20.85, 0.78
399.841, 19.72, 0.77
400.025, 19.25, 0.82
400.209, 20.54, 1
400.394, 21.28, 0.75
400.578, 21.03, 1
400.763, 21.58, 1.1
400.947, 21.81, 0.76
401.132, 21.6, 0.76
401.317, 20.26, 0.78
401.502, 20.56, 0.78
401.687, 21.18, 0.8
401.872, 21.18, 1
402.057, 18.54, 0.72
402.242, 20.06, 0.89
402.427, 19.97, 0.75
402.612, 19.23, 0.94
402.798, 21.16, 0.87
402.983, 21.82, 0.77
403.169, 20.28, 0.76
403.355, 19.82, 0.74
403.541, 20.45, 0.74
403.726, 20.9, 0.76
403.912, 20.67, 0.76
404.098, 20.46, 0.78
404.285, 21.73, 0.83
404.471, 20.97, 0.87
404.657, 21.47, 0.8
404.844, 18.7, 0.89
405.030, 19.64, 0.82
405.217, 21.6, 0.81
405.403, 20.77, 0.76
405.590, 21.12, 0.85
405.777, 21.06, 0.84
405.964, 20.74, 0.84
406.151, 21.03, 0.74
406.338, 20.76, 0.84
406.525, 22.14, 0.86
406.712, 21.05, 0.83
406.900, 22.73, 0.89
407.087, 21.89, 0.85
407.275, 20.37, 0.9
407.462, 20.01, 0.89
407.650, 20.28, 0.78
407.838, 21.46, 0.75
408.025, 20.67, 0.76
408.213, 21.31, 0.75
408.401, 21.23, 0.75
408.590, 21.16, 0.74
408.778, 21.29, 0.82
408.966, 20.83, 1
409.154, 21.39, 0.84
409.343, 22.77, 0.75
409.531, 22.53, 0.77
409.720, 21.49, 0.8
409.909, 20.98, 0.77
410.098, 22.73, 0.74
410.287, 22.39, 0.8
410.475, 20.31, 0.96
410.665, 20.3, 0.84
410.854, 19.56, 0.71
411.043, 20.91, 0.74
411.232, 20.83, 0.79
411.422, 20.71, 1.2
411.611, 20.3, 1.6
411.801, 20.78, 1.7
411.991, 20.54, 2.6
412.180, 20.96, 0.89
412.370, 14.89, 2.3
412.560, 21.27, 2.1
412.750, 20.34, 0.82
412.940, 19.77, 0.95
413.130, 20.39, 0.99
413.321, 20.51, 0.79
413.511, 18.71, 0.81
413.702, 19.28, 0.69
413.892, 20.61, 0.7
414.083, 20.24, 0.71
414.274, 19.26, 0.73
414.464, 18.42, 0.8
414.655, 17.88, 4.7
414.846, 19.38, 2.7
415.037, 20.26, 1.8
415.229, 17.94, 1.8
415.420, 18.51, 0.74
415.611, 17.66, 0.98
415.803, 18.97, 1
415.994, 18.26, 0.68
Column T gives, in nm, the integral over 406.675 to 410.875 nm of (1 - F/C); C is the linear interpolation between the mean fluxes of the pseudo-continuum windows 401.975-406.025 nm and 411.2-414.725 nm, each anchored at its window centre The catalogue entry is -0.244 nm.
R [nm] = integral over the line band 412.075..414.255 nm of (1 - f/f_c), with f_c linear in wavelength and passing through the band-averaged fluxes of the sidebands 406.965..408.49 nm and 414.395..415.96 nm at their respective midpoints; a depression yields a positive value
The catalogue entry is -0.05 nm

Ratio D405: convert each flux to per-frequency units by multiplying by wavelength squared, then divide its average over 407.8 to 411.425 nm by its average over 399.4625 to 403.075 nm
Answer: 1.07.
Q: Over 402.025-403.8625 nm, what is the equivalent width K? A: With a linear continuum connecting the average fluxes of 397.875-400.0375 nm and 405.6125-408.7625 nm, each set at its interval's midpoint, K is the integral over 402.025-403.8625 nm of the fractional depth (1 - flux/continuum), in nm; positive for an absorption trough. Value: 0.083 nm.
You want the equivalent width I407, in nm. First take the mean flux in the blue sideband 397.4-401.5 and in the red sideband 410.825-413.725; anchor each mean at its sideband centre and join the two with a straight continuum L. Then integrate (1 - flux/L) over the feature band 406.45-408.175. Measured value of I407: -0.06 nm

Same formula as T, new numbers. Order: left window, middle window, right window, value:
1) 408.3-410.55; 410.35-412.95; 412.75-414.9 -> 0.05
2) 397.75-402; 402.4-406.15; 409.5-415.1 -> 0.03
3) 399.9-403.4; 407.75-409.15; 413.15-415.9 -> -0.09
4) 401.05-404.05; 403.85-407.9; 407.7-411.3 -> -0.02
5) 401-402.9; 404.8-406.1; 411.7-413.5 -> -0.02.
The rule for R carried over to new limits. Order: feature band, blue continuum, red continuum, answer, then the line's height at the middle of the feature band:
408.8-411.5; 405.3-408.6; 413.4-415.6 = -0.14 nm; 20.2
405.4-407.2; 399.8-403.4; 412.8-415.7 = -0.11 nm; 20.1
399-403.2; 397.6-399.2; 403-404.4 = 0.12 nm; 21.3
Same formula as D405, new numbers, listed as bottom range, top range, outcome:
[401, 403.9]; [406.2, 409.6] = 1.07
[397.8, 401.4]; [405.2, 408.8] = 1.03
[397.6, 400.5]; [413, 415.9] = 0.98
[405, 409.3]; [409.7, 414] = 0.99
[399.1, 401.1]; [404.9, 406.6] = 1.03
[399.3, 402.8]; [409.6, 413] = 1.05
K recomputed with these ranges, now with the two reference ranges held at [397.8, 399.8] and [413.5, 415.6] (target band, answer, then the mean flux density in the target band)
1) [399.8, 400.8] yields 0.04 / 20.5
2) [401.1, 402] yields 0.01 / 20.8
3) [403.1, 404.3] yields 0.01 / 20.5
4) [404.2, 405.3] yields 0.00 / 20.7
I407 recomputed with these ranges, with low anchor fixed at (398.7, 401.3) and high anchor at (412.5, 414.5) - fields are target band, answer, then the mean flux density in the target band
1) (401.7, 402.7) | 0.05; 19.9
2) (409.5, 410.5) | -0.08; 21.8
